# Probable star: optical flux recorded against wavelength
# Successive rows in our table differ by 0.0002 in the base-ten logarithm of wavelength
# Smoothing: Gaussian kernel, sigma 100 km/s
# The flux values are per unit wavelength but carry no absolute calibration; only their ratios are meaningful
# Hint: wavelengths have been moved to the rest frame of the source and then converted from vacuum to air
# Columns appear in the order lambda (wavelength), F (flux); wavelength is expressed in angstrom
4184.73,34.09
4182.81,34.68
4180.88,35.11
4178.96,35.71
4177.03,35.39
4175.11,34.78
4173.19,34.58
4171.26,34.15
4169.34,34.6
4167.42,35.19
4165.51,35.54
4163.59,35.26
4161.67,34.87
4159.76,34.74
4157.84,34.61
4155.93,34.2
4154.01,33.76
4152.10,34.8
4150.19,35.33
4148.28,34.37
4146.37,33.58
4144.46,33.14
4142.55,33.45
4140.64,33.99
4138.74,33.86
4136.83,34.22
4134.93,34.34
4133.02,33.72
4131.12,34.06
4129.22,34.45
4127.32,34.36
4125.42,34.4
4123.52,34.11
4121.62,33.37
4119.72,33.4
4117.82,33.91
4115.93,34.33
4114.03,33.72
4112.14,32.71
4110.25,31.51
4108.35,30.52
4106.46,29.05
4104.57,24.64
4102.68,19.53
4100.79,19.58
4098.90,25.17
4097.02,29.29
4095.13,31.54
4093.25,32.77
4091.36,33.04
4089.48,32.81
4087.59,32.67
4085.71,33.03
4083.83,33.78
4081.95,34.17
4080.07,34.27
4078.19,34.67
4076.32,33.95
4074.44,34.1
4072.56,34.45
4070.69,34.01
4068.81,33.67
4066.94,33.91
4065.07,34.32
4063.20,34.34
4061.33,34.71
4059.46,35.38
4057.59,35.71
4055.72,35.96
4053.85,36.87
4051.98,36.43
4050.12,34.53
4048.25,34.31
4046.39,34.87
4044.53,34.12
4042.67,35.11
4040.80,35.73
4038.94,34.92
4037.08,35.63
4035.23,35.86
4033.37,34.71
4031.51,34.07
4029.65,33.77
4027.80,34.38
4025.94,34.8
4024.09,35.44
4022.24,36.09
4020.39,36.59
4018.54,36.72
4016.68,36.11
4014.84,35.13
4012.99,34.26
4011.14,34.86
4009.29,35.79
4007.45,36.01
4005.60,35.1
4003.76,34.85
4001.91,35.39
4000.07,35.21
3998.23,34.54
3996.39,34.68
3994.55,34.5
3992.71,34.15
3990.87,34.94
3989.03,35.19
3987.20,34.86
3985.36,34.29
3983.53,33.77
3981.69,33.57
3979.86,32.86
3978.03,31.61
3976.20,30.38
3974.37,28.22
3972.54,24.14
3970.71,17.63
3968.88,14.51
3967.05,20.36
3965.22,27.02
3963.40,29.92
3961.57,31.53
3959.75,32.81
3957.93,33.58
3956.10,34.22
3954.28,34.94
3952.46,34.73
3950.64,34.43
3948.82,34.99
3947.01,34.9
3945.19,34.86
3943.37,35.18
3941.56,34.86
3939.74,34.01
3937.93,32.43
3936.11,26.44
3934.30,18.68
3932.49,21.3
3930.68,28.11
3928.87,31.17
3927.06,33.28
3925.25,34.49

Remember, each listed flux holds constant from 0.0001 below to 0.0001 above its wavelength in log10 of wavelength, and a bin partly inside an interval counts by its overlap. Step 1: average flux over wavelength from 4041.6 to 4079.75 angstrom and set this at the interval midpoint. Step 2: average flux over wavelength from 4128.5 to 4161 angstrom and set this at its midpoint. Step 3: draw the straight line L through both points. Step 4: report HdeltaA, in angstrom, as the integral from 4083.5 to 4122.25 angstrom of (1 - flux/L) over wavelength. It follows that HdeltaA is 4.5 angstrom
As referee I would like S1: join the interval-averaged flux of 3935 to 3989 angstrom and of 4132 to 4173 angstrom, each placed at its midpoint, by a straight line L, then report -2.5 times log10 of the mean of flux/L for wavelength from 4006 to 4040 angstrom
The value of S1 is -0.105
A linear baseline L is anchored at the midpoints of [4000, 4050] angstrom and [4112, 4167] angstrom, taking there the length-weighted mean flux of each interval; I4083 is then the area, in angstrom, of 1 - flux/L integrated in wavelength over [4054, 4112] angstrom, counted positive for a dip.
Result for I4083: 4.57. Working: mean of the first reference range 35.2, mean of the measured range 32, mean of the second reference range 34.2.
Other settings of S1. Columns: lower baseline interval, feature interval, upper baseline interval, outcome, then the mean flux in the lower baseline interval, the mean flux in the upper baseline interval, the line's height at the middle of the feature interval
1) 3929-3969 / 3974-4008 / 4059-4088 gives -0.07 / 30.5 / 34.1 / 31.7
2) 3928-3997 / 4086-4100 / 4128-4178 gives 0.08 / 30.8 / 34.4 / 33.3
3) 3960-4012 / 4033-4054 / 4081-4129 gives -0.13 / 31.5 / 31.1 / 31.3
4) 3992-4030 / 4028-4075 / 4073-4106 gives -0.07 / 35.2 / 30.6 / 32.8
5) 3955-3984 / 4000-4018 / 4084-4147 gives -0.20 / 28.5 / 31.8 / 29.4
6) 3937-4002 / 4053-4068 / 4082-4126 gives -0.13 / 31.9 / 30.9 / 31.2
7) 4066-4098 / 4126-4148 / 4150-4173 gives 0.01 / 33.3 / 34.7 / 34.3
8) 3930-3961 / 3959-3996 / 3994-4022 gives 0.13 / 31.8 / 35.3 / 33.6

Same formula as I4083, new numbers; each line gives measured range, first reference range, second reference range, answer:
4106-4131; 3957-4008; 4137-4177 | 0.4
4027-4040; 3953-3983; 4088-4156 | -2.0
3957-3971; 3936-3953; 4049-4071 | 3.2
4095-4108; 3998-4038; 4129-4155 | 3.4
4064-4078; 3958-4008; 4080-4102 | -1.5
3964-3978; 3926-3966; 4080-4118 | 3.3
